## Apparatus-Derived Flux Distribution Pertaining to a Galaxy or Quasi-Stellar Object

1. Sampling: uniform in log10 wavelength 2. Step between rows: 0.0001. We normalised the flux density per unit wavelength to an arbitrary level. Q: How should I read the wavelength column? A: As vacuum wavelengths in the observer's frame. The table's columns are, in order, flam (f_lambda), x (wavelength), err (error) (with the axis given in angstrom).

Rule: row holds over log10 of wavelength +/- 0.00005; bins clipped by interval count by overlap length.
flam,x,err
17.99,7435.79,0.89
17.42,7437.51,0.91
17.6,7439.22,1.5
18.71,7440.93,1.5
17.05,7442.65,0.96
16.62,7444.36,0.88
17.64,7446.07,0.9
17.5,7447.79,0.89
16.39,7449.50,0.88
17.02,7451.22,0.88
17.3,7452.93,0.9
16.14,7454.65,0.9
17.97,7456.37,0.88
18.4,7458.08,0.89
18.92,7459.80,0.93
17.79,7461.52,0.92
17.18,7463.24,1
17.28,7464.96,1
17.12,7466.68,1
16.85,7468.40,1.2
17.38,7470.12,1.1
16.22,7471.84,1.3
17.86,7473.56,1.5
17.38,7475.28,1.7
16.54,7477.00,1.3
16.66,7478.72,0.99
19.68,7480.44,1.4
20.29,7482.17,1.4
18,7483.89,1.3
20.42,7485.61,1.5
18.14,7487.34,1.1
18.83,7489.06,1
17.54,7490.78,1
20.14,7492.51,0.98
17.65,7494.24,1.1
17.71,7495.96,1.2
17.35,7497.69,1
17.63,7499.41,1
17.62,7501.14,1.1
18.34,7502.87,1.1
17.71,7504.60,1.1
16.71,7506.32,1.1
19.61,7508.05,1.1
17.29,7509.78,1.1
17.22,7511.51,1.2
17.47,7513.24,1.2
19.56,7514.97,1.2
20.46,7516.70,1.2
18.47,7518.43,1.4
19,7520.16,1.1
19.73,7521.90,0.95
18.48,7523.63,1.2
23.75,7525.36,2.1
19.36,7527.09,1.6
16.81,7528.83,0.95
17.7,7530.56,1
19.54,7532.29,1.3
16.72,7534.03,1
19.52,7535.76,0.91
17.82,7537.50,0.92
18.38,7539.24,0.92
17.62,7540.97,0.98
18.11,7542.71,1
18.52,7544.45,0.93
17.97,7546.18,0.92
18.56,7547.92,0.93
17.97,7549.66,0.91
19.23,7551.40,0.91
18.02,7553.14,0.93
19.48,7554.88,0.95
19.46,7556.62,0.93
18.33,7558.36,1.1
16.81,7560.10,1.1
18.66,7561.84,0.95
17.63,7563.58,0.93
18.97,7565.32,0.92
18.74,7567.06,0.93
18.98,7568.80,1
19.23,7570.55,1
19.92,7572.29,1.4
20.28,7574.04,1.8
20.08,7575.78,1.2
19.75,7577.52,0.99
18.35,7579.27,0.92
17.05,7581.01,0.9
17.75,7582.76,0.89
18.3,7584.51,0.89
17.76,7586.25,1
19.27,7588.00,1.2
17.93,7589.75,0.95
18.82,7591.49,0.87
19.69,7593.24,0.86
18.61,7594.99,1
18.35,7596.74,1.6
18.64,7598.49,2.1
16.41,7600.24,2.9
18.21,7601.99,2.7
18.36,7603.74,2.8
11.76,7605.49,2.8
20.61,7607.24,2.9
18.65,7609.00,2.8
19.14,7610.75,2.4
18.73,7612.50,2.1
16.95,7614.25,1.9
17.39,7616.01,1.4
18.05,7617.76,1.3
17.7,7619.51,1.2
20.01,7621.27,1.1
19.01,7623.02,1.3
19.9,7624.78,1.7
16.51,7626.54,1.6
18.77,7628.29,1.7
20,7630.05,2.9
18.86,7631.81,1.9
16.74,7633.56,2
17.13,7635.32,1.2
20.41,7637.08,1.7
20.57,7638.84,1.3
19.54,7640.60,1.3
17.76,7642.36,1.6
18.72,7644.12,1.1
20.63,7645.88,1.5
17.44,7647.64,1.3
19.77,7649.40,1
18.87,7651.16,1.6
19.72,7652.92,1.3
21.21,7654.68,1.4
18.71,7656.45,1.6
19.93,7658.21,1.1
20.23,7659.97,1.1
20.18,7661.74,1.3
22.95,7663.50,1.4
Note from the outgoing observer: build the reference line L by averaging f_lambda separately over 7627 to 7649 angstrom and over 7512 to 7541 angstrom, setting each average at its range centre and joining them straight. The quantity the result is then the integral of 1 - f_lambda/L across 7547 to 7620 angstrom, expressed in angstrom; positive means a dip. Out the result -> 1.8 angstrom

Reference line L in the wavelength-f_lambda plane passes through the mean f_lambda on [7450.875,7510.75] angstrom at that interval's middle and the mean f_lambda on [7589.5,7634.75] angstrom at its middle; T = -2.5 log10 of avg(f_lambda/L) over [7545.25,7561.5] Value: -0.022 mag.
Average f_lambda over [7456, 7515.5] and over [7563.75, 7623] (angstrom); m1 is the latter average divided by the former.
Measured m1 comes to 1.03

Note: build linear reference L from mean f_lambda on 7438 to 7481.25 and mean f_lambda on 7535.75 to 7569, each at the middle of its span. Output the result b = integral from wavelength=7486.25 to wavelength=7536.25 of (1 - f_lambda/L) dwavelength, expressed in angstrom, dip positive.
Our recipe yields -1.5 angstrom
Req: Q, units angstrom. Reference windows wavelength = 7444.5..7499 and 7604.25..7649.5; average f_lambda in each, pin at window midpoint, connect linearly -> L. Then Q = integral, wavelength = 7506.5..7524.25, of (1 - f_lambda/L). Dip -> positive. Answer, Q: -0.7 angstrom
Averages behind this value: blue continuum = 17.8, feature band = 18.6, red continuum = 18.5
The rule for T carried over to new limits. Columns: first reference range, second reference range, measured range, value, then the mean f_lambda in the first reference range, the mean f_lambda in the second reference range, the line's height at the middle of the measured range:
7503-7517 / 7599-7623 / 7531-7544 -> -0.01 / 18.2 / 17.9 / 18.1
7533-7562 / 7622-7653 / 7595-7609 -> 0.06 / 18.3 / 18.9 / 18.7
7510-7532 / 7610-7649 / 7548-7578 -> 0.00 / 19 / 18.6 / 18.8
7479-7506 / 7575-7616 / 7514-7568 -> -0.02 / 18.4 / 18.2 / 18.3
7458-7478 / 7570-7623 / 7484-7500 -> -0.05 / 17.4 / 18.4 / 17.6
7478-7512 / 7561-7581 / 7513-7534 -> -0.03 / 18.2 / 19.1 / 18.6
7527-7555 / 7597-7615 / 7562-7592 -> -0.05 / 18.2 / 17.8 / 18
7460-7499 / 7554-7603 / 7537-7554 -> 0.01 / 17.9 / 18.6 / 18.4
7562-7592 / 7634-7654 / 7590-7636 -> 0.04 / 18.8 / 19.1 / 18.9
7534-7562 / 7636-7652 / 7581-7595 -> 0.02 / 18.3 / 19.3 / 18.7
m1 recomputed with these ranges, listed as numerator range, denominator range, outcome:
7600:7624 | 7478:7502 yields 0.98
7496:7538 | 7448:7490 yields 1.04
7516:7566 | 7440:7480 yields 1.08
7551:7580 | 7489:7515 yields 1.05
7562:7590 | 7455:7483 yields 1.06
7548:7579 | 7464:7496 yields 1.05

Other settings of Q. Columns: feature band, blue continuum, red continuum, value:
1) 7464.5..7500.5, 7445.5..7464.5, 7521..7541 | 0.0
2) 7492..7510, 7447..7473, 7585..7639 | -0.4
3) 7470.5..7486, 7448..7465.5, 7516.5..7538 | -0.1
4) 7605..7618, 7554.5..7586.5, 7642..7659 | 0.8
